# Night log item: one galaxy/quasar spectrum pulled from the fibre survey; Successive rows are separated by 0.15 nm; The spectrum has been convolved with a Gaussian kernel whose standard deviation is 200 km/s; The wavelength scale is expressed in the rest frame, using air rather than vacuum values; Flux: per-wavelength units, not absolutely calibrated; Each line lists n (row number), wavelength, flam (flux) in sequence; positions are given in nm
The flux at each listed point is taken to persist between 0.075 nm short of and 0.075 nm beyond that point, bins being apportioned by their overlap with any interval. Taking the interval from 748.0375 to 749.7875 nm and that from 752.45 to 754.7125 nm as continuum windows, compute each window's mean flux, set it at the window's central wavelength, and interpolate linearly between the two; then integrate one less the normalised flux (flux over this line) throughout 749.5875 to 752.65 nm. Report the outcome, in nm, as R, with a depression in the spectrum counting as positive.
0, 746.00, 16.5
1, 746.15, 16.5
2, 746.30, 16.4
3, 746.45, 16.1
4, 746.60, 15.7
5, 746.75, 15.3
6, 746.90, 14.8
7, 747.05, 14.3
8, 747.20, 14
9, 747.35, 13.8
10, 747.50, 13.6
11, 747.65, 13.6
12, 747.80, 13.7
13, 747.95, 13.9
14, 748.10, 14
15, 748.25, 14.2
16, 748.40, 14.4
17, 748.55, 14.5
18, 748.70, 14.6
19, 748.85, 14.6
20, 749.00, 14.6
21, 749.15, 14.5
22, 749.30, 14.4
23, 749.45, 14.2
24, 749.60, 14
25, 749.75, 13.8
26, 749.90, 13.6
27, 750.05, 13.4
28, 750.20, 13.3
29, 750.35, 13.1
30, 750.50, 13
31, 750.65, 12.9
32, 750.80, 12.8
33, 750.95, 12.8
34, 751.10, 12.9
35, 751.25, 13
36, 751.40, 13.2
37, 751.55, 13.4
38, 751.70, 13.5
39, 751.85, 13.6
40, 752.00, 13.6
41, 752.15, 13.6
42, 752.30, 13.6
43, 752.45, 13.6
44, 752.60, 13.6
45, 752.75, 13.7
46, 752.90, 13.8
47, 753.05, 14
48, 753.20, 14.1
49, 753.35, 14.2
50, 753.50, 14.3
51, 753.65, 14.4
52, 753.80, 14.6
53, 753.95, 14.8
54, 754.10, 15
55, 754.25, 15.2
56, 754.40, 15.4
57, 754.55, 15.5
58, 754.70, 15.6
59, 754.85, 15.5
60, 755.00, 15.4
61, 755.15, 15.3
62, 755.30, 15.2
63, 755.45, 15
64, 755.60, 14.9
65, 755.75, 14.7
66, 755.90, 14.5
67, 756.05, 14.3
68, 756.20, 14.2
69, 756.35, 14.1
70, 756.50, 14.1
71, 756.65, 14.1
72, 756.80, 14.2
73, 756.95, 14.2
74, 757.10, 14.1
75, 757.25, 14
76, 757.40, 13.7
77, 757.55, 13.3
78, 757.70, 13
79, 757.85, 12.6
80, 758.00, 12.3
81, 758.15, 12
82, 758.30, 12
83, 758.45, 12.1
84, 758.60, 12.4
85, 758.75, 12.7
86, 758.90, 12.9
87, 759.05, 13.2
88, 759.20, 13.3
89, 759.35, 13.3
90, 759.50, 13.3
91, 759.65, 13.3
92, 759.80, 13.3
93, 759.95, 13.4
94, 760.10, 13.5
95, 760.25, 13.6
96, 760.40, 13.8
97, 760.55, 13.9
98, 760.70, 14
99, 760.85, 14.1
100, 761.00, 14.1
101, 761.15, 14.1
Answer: 0.23 nm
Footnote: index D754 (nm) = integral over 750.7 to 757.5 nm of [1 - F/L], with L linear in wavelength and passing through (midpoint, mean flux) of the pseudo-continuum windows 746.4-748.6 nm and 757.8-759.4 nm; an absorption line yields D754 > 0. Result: -0.46 nm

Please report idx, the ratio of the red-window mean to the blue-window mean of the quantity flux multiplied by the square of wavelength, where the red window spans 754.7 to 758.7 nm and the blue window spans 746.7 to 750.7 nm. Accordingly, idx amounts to 1.02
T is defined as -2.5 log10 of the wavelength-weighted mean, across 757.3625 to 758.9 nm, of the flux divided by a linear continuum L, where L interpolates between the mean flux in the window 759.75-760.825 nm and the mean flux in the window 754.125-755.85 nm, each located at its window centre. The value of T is 0.14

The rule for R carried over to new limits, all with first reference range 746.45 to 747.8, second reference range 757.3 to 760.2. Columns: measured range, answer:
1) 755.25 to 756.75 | -0.135 nm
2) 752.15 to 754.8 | -0.156 nm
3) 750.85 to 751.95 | 0.055 nm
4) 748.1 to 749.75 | -0.017 nm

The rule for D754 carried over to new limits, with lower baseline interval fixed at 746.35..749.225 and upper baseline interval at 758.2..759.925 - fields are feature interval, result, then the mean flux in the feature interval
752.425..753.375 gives -0.008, 13.9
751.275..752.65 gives 0.037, 13.5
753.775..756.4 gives -0.298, 15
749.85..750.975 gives 0.078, 13.1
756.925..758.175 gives -0.014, 13.3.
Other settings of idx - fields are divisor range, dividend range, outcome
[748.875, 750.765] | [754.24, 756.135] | 1.12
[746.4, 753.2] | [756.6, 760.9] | 0.98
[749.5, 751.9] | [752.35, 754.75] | 1.10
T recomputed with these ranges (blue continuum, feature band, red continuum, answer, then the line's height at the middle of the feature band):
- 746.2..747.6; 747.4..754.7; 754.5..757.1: 0.066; 14.8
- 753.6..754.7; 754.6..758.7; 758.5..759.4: 0.001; 13.9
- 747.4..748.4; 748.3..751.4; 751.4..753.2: 0.005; 13.8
